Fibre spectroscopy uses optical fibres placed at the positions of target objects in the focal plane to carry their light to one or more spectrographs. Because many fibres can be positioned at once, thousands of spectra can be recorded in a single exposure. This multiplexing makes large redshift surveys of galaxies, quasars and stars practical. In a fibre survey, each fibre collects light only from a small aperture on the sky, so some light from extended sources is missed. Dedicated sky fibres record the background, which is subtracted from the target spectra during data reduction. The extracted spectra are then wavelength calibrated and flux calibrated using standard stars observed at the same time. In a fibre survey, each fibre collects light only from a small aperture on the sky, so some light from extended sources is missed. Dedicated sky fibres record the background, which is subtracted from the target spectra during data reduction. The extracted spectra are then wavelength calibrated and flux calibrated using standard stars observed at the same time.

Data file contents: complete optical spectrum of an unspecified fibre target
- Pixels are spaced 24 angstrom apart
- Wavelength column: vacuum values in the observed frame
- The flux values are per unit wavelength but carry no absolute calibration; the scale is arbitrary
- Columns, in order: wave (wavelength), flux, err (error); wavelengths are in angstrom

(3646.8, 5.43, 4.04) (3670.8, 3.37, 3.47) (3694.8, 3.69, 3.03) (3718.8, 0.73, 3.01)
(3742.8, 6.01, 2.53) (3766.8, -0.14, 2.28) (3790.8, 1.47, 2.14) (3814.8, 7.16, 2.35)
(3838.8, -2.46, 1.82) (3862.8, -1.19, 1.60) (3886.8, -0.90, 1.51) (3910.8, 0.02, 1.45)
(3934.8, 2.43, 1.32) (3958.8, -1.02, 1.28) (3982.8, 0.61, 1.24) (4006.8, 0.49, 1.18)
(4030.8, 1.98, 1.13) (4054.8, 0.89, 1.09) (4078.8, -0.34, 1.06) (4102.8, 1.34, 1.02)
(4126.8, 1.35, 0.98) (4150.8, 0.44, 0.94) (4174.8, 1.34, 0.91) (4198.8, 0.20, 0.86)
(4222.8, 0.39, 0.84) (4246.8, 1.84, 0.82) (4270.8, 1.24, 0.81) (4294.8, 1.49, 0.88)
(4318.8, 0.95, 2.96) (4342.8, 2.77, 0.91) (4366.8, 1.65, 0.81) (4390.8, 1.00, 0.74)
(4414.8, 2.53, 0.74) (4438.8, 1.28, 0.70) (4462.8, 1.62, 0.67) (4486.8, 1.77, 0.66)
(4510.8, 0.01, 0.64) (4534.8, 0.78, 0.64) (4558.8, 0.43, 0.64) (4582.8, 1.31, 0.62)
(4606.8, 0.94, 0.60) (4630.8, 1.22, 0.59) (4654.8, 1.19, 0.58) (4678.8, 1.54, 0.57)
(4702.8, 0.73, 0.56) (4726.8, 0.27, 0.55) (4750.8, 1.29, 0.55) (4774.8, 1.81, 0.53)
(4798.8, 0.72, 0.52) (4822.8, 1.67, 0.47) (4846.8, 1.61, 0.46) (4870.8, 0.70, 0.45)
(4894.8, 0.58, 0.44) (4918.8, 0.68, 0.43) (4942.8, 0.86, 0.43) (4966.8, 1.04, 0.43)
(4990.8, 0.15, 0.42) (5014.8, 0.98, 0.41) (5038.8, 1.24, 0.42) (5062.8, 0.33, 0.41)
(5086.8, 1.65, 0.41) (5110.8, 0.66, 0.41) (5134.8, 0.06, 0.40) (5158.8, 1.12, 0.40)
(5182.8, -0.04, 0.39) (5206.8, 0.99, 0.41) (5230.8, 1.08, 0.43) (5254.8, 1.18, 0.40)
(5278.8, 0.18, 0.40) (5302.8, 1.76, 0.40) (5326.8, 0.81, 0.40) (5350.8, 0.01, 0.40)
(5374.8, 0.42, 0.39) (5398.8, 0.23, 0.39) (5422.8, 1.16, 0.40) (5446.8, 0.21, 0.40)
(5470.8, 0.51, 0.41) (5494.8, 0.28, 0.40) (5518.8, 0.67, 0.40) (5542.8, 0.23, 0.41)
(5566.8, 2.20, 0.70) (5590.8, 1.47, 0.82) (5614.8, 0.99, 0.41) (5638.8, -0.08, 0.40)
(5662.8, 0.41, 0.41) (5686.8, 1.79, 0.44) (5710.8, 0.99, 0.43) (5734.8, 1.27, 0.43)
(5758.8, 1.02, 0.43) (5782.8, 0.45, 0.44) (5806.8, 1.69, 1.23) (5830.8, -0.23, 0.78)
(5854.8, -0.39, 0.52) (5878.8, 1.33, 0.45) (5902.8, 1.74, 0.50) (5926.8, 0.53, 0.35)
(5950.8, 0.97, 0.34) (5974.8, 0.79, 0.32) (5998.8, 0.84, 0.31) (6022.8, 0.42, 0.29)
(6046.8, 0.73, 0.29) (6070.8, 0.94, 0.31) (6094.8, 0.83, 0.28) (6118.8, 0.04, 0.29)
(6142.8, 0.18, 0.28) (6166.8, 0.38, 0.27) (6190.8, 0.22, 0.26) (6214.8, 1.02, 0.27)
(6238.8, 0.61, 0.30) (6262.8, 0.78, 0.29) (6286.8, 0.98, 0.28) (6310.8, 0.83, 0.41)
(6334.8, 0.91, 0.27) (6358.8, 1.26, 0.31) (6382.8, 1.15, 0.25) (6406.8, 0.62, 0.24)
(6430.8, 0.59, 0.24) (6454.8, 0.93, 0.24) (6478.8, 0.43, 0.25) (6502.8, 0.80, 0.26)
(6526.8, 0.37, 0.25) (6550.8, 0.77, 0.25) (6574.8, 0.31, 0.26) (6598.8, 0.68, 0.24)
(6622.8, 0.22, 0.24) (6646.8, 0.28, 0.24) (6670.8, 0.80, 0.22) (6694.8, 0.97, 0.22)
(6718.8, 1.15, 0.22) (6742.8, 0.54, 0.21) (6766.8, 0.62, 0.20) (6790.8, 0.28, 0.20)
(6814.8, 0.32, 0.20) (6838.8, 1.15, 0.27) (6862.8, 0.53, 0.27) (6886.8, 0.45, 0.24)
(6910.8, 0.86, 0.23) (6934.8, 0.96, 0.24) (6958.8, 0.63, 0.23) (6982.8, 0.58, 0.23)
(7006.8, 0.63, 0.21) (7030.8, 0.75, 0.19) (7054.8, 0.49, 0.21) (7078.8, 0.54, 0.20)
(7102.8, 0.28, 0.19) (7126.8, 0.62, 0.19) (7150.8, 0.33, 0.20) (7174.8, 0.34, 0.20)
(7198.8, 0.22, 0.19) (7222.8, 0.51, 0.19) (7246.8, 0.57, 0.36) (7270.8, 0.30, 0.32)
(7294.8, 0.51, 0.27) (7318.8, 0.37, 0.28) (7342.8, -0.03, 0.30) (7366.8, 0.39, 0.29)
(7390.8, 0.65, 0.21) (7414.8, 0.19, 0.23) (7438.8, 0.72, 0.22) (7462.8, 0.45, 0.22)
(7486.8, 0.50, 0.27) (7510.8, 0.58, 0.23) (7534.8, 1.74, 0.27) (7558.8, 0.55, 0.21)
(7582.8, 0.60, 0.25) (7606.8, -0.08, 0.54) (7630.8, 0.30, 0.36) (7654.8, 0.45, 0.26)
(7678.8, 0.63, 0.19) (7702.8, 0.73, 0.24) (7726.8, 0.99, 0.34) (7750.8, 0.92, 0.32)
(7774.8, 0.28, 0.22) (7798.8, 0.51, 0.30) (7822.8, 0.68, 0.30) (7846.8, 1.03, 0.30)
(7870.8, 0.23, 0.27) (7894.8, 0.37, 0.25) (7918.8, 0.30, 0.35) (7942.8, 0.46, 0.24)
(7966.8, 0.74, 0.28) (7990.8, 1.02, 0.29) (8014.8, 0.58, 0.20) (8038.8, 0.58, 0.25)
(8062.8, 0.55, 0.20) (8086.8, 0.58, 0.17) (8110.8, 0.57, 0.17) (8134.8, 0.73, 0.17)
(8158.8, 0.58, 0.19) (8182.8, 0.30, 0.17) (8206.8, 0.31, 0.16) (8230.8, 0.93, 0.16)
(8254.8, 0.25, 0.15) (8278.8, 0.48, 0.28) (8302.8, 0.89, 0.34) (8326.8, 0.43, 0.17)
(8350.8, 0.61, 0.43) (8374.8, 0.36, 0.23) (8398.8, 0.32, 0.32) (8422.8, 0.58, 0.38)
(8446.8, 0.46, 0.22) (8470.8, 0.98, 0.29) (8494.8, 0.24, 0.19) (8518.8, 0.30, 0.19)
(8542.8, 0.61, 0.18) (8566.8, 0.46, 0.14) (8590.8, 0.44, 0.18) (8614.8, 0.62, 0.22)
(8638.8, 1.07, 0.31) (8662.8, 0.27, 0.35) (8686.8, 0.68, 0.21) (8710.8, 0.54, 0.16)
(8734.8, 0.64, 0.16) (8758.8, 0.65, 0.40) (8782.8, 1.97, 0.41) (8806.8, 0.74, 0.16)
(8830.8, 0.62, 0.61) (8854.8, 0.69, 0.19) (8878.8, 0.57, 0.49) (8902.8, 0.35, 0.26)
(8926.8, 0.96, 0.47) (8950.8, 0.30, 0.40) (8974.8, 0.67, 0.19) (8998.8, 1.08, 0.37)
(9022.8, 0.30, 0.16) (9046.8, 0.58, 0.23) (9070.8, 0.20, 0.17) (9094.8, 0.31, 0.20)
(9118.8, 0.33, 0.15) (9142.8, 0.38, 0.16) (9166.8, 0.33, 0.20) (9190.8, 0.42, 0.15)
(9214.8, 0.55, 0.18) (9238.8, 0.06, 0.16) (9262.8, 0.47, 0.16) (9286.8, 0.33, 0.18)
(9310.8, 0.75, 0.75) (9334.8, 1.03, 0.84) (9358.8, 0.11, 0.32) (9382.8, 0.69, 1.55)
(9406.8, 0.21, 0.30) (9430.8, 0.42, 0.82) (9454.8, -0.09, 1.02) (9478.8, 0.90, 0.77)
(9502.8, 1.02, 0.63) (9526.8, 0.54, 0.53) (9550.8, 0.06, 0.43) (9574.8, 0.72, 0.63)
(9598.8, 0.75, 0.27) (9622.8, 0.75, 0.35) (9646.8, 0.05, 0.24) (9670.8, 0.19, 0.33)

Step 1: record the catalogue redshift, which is 0.15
